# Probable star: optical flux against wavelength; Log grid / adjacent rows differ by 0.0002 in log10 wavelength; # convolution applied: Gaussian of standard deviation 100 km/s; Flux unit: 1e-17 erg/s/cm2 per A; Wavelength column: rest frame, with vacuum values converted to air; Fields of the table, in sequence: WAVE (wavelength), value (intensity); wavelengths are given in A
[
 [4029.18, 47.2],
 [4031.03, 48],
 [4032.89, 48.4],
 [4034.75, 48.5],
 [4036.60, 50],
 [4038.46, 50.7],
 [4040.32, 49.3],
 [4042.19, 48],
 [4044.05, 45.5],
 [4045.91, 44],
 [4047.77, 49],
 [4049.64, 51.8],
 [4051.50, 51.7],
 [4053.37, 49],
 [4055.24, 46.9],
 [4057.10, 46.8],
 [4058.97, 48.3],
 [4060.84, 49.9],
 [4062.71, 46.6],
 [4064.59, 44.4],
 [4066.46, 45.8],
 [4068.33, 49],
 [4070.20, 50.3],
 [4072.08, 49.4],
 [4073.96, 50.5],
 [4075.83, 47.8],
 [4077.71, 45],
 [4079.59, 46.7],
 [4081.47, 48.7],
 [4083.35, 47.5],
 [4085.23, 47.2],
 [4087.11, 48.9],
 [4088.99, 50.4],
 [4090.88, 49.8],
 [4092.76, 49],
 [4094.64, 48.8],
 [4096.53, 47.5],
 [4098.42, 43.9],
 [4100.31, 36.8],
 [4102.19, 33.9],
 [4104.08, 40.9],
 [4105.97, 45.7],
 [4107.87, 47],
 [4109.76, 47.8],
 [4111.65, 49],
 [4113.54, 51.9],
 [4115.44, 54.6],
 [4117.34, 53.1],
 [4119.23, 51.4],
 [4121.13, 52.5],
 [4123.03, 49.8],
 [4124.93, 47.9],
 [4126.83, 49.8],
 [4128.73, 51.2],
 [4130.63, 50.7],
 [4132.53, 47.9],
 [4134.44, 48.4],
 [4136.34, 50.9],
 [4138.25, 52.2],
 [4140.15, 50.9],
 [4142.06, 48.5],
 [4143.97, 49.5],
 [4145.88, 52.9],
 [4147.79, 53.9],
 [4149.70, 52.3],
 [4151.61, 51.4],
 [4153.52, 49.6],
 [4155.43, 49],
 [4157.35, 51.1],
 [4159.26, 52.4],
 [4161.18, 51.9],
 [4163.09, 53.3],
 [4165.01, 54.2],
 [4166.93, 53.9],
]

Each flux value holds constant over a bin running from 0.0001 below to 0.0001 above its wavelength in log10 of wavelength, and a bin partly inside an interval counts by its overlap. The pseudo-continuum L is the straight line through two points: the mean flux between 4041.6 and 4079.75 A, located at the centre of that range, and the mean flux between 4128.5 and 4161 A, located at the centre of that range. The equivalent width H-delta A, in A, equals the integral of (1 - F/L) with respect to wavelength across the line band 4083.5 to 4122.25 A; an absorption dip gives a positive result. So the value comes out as 1.5 A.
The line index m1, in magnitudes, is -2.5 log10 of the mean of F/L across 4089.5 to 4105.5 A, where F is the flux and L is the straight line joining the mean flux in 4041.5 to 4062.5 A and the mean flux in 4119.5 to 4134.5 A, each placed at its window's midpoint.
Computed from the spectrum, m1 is 0.12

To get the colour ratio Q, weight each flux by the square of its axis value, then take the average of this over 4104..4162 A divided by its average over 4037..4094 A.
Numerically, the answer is 1.1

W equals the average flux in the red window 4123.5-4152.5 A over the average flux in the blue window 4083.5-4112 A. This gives 1.1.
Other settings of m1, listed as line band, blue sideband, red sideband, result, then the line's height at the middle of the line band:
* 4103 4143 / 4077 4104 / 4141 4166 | -0.017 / 48.8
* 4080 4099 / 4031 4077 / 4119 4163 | 0.025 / 49.3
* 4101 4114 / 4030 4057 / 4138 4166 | 0.127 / 50.3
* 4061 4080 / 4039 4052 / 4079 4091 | 0.017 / 48.4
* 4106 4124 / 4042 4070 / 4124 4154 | -0.016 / 49.8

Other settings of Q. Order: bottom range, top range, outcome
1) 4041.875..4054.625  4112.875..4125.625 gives 1.10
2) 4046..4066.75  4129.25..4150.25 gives 1.10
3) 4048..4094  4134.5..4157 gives 1.09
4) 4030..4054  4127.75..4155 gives 1.09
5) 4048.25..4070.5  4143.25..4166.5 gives 1.12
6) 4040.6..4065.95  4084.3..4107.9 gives 0.97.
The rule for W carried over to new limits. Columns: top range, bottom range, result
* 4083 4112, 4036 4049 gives 0.95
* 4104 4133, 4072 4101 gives 1.05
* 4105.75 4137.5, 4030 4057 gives 1.03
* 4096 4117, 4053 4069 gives 0.96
